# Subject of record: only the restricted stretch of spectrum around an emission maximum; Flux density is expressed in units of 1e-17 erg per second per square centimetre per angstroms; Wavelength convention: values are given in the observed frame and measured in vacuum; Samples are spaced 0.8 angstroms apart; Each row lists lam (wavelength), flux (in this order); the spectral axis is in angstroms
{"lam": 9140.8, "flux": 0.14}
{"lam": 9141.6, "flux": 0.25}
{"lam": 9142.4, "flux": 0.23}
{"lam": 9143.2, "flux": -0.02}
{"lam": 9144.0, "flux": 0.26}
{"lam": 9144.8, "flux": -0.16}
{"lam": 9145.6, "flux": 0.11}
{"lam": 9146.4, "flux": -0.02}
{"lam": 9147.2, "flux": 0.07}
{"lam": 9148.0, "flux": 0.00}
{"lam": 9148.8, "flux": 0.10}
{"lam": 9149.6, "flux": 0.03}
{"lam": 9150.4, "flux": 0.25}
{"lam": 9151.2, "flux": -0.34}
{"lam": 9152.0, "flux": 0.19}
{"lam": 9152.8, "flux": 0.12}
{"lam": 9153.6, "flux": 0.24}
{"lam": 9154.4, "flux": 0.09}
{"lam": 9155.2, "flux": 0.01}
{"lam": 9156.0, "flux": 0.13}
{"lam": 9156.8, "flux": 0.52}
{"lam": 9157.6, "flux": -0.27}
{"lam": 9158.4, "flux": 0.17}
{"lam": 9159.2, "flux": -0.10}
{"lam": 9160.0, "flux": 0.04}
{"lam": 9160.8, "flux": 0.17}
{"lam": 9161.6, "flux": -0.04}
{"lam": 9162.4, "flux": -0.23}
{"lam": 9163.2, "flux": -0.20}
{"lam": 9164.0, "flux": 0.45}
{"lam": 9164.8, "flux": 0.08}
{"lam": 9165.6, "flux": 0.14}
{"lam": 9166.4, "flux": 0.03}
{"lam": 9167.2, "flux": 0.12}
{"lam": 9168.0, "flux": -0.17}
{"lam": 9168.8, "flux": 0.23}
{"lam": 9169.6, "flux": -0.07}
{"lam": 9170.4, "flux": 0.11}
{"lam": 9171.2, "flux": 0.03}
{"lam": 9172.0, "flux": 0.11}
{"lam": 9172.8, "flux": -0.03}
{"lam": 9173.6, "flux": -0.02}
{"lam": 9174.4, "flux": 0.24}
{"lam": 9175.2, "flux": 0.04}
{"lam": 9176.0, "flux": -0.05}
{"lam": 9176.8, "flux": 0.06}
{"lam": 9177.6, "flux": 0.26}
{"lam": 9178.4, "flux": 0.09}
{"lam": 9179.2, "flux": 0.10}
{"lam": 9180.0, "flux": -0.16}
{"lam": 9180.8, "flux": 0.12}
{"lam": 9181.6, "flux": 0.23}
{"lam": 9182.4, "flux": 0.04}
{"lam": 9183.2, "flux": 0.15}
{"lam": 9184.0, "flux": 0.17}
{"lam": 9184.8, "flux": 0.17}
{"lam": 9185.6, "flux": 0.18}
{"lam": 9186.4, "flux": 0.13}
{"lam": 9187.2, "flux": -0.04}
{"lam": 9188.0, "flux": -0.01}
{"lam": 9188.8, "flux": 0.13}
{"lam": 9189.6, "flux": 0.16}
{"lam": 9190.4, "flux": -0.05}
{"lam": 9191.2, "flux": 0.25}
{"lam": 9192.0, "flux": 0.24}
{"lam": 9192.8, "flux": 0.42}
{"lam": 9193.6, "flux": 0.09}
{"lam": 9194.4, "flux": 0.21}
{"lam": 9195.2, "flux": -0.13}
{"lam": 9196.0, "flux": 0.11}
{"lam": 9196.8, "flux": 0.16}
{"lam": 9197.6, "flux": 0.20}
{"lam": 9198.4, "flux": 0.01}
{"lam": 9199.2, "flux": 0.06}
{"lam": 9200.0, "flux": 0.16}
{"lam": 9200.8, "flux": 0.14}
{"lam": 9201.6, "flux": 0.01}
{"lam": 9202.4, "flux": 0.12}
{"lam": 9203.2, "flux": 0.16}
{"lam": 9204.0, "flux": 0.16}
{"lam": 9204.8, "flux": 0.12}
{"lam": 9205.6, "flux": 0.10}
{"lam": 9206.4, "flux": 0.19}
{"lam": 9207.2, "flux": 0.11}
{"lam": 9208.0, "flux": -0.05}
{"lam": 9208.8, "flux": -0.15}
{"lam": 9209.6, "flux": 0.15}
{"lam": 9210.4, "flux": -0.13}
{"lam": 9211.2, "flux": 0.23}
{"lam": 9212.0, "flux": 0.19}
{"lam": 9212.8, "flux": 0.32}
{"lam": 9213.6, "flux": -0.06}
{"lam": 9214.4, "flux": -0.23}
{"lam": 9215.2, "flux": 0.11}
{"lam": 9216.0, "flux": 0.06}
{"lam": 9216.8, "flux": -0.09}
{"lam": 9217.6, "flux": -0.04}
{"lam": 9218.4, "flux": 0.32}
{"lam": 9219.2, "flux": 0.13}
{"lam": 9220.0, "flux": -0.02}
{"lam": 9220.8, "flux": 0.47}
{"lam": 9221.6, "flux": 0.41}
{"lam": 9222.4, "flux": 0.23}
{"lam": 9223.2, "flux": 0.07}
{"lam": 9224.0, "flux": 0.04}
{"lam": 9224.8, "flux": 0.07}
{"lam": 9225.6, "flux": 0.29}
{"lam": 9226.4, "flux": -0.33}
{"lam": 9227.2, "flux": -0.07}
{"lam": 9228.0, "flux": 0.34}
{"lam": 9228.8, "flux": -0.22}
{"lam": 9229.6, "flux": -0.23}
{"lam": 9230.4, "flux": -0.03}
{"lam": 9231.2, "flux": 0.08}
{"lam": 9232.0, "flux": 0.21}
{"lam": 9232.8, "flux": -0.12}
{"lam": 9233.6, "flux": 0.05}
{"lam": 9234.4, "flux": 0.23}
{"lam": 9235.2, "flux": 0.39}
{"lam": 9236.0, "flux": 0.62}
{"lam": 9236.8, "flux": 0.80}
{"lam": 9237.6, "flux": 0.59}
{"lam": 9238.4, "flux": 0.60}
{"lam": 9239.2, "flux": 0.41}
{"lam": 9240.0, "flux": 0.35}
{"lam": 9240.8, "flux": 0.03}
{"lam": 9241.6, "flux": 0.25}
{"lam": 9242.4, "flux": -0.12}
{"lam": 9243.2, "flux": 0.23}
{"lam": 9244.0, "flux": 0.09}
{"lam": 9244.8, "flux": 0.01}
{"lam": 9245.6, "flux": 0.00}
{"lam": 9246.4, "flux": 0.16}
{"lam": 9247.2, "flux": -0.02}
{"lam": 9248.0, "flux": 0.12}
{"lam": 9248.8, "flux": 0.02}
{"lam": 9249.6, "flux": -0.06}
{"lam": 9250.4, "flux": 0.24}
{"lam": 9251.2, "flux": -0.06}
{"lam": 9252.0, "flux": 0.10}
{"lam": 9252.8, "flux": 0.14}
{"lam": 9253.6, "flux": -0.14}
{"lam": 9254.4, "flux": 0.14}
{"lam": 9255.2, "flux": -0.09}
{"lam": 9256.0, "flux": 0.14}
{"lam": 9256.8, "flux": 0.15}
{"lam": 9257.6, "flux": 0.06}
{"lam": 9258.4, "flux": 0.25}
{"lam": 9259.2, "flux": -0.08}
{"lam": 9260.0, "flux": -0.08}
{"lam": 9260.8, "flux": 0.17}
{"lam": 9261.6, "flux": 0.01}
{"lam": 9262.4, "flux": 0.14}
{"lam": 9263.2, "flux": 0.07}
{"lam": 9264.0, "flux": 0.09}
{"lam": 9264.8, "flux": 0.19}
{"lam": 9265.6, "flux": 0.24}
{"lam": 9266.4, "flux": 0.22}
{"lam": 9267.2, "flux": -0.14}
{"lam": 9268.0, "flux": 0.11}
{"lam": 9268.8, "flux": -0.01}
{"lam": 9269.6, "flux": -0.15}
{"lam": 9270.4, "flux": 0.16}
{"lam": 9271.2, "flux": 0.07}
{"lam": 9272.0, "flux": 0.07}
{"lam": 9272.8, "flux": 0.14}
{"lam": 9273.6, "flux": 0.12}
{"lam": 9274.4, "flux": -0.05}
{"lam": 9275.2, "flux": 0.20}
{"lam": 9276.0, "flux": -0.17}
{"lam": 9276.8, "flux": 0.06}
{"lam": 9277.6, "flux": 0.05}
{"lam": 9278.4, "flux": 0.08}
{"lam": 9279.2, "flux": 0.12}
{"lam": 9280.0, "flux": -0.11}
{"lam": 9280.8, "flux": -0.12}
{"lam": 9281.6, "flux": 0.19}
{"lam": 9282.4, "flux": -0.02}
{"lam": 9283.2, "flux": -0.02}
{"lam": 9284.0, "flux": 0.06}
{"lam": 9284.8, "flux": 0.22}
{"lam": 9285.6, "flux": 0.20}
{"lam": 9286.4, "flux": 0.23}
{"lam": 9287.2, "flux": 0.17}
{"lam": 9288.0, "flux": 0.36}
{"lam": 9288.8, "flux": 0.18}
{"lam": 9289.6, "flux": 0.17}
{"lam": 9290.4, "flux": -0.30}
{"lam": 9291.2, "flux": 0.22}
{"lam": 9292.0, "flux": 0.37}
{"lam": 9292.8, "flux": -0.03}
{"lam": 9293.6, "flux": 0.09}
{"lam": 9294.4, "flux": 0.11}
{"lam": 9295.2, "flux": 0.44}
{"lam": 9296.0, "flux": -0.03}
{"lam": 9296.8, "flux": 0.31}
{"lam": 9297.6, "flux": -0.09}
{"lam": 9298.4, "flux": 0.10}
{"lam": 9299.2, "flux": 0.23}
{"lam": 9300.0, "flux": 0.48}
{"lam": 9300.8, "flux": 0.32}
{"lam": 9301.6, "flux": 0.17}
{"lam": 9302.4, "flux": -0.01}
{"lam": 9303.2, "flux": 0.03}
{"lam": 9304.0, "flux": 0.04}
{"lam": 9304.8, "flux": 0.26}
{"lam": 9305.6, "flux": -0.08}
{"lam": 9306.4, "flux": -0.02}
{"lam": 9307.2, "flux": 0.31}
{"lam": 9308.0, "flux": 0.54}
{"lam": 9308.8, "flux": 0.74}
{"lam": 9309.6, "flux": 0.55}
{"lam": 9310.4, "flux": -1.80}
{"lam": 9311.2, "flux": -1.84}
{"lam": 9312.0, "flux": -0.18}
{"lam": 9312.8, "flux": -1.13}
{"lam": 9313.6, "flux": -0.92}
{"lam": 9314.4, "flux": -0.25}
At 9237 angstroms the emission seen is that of H-beta 4861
